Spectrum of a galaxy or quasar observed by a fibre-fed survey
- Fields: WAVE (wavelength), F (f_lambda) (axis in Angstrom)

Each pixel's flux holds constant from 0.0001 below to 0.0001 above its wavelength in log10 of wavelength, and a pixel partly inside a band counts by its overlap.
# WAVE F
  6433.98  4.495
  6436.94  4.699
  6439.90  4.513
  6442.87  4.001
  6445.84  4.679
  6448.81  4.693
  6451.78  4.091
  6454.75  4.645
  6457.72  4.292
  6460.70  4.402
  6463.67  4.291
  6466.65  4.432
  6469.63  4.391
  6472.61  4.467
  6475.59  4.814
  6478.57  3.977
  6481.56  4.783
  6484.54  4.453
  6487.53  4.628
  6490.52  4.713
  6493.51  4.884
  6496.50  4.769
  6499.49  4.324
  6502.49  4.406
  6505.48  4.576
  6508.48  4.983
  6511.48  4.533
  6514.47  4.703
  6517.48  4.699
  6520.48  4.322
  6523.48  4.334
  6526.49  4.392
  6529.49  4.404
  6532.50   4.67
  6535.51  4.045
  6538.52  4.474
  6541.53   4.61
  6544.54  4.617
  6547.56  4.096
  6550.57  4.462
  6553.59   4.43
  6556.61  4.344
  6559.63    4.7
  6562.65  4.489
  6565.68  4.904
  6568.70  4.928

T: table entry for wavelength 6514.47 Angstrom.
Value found 4.703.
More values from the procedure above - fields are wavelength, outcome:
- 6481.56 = 4.783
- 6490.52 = 4.713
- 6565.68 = 4.904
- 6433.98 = 4.495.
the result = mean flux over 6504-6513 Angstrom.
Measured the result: 4.7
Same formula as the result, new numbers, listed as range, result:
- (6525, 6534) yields 4.49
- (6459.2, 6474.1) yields 4.4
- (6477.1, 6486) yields 4.41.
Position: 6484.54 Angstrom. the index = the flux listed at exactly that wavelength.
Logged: 4.453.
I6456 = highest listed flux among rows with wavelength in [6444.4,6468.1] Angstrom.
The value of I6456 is 4.693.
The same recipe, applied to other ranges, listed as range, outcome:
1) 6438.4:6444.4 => 4.513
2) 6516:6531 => 4.699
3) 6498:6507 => 4.576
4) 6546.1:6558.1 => 4.462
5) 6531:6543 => 4.67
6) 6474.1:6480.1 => 4.814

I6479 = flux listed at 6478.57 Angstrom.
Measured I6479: 3.977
